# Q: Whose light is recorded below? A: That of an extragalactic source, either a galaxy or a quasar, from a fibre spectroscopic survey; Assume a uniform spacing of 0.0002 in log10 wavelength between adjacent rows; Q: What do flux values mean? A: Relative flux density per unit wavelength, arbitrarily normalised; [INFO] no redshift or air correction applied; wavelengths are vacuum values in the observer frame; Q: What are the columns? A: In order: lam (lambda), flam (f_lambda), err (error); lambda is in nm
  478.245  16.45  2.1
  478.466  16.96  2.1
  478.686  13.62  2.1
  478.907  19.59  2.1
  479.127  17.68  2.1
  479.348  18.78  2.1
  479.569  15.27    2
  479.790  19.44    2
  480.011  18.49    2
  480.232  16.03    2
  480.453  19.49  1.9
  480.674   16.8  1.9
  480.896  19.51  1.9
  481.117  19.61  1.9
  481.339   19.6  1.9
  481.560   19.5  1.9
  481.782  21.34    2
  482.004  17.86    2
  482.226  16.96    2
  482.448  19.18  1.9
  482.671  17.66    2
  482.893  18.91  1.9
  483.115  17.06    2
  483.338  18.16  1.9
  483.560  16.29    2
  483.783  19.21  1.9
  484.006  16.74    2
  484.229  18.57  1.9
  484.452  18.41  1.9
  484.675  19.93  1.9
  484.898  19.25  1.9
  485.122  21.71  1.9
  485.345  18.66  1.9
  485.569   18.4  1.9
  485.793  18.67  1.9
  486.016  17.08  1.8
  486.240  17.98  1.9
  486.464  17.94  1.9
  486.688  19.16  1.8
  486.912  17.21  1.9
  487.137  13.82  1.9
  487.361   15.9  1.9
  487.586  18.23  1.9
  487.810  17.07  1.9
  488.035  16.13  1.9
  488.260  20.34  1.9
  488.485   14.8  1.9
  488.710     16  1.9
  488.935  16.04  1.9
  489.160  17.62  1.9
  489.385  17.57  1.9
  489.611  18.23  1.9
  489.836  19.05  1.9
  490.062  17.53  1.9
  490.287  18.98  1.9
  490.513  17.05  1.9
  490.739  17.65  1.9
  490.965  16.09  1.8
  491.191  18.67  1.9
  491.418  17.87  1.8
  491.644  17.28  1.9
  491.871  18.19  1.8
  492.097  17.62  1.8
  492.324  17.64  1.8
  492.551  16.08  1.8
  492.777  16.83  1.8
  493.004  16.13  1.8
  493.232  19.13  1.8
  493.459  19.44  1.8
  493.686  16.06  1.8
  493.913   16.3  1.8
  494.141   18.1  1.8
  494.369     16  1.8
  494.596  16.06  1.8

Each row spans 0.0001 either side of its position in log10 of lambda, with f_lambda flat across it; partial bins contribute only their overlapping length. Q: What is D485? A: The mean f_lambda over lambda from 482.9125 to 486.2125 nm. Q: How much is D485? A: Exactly 18.4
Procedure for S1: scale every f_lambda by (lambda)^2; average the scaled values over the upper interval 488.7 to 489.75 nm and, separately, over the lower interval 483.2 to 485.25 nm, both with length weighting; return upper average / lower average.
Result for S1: 0.94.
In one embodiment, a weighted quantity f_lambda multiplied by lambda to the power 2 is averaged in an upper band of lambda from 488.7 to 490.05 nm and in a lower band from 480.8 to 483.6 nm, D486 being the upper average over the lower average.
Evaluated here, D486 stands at 0.97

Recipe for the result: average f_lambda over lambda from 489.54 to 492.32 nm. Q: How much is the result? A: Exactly 17.8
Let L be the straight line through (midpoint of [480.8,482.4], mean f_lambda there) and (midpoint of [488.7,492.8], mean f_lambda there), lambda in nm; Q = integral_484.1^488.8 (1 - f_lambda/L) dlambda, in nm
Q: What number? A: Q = 0.12 nm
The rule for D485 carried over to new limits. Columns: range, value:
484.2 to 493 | 17.7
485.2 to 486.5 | 18.2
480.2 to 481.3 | 18.5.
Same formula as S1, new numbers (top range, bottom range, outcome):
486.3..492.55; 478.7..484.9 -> 0.98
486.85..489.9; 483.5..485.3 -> 0.92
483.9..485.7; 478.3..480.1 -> 1.11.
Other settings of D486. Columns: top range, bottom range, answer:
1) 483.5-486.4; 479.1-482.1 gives 1.02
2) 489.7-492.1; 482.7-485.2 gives 0.99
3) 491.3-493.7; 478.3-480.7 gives 1.06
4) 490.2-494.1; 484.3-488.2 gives 0.99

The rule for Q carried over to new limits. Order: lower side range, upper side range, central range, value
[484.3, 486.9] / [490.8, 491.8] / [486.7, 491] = 0.20 nm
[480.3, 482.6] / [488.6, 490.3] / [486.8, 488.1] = 0.11 nm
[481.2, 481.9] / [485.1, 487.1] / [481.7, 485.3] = 0.13 nm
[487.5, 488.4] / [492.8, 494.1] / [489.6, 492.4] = -0.04 nm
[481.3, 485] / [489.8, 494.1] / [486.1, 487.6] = 0.08 nm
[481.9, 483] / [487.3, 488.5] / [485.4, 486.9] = -0.05 nm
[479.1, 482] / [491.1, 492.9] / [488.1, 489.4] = 0.06 nm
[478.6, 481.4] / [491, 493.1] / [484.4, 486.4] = -0.13 nm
